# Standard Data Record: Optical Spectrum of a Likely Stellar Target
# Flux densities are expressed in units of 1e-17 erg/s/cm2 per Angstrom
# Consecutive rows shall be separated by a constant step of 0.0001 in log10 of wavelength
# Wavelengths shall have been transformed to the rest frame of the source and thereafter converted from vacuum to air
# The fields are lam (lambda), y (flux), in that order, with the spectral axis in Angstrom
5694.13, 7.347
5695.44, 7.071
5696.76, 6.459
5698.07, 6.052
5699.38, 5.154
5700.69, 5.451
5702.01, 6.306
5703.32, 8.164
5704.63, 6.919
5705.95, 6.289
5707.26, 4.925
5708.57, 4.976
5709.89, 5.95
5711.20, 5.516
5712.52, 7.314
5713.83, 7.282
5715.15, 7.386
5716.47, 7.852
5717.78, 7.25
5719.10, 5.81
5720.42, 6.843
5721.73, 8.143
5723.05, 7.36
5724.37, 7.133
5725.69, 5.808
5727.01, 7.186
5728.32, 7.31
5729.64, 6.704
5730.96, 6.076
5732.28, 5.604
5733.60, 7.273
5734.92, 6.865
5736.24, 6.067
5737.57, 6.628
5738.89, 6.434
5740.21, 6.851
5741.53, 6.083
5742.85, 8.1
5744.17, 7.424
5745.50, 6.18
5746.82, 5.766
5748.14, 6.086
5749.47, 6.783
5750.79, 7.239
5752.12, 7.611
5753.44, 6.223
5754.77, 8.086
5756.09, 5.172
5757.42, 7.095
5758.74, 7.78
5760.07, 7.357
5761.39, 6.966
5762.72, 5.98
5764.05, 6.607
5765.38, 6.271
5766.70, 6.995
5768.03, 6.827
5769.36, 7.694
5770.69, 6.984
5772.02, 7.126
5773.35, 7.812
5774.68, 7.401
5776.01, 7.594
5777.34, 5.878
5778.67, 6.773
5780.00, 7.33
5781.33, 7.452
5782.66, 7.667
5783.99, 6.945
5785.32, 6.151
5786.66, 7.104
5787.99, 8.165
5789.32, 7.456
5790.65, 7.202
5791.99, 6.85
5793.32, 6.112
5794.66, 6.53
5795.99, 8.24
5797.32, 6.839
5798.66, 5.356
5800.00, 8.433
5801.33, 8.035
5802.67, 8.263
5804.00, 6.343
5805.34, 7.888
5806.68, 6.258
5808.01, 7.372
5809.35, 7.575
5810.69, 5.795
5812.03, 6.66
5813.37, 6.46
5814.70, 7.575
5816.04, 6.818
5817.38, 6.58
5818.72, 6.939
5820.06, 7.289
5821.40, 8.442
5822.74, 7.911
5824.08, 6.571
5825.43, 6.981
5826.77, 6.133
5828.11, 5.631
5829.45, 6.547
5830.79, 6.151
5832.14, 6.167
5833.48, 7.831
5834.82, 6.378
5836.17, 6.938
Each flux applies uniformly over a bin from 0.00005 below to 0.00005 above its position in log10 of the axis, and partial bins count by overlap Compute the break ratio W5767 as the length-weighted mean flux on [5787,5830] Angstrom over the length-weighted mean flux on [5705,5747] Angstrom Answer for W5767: 1.1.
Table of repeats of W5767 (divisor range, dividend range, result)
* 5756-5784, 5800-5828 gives 1.01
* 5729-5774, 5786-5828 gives 1.04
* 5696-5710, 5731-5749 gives 1.08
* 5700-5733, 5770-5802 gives 1.08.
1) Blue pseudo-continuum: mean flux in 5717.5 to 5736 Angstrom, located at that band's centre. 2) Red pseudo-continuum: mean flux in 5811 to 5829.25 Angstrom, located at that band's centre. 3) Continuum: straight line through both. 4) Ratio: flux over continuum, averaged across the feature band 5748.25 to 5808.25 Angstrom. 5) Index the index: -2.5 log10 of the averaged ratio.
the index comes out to -0.03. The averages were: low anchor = 6.79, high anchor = 6.89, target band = 7.06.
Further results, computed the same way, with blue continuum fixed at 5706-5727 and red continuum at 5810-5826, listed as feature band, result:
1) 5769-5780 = -0.047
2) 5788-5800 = -0.011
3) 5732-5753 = 0.006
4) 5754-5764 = -0.016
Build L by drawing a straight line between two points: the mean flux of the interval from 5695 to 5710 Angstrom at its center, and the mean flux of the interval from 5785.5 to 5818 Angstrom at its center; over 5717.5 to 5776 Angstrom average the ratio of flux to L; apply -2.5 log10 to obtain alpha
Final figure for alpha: -0.05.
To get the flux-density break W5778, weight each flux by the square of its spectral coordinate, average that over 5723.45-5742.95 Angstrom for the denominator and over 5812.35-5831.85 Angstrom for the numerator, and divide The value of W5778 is 1.1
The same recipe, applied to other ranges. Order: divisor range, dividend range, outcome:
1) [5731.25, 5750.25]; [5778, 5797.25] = 1.10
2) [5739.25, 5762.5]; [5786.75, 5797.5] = 1.06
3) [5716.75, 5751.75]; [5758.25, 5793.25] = 1.06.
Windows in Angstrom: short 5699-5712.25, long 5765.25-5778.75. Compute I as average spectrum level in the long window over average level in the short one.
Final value 1.17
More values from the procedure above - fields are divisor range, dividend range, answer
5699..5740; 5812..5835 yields 1.04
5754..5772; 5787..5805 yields 1.05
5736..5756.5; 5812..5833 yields 1.02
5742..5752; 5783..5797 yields 1.04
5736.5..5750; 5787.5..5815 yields 1.07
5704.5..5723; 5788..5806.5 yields 1.09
